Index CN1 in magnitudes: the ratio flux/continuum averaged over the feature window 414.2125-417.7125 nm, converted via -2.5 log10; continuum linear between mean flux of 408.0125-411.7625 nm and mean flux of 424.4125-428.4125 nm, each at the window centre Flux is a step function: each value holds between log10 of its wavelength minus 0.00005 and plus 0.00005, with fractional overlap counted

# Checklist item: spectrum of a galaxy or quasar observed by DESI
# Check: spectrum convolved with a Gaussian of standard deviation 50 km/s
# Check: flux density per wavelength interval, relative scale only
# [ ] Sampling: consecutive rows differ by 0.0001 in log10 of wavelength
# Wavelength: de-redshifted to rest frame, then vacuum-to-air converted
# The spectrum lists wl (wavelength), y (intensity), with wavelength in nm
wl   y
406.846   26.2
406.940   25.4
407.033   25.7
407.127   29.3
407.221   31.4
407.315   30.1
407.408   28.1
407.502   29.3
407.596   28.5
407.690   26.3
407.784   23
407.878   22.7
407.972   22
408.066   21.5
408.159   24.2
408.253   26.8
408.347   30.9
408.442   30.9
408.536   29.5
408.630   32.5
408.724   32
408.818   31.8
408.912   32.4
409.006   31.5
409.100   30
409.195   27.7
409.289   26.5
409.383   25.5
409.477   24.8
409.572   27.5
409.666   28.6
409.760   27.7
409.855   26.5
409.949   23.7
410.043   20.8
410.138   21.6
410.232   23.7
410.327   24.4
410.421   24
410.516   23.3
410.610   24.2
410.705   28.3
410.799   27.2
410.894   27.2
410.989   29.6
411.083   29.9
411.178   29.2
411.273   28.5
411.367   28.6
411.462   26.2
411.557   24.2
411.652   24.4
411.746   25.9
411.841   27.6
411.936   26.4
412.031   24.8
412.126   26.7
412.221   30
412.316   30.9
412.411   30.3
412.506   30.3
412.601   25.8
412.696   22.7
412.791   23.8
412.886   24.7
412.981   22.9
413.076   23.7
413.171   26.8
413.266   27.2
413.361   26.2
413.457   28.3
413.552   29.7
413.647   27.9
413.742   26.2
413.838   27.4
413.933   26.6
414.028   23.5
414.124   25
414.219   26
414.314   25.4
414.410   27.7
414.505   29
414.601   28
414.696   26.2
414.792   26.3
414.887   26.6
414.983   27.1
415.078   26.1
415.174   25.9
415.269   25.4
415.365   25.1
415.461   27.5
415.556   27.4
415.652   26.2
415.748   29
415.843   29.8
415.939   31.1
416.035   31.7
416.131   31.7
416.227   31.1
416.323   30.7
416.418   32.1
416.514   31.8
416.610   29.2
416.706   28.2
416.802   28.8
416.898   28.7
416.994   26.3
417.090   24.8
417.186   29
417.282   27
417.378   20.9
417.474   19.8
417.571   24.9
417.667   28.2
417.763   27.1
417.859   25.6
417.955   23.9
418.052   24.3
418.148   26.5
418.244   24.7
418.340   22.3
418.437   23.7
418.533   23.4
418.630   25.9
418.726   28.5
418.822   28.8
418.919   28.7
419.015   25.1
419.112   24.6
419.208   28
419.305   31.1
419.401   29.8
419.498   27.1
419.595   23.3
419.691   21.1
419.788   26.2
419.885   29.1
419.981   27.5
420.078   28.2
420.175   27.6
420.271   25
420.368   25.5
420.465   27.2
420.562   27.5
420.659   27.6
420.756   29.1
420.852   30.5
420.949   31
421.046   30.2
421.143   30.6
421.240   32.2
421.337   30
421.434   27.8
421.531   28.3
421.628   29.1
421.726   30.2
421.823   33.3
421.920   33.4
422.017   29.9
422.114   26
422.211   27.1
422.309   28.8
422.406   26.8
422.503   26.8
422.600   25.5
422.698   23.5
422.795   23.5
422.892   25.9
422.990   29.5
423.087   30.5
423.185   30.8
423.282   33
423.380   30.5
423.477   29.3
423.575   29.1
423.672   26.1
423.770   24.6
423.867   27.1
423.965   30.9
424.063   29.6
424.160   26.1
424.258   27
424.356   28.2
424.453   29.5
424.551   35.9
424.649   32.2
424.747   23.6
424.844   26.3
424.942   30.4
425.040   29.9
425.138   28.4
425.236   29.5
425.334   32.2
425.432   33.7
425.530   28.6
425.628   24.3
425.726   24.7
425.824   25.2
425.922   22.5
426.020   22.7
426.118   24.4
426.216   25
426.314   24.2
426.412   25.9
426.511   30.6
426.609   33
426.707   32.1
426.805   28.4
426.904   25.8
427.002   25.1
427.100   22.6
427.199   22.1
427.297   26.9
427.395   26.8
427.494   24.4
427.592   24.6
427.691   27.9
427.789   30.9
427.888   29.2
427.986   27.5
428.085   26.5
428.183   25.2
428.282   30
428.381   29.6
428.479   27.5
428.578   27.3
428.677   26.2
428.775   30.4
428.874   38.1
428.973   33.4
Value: -0.01 mag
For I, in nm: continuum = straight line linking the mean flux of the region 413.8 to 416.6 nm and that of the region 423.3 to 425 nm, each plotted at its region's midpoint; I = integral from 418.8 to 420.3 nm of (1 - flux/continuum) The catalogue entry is 0.071 nm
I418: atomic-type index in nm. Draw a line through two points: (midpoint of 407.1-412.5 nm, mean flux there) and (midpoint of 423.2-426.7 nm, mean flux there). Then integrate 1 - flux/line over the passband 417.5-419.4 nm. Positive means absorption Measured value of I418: 0.116 nm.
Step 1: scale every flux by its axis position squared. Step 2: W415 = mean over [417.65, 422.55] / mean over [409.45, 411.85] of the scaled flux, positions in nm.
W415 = 1.11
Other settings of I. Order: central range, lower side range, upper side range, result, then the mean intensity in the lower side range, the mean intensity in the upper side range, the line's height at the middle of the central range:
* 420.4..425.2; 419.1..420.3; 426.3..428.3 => -0.31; 26.9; 27.1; 27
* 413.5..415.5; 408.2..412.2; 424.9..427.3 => 0.04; 27.2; 27.1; 27.2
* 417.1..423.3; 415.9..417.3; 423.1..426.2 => 0.36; 29.5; 28.3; 29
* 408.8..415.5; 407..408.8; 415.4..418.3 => 0.24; 27.7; 27.6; 27.6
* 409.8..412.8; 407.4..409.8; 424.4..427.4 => 0.15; 27.8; 27.5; 27.7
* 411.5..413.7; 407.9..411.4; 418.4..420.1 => 0.03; 27.1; 26.7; 27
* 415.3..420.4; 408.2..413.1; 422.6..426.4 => 0.08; 27.1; 27.8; 27.5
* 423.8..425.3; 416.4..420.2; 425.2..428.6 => -0.11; 26.5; 27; 26.9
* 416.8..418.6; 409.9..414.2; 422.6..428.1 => 0.11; 26.2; 27.6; 26.8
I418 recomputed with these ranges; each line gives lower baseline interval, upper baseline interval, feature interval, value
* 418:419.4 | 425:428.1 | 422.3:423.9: -0.06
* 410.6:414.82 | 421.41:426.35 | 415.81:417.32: -0.12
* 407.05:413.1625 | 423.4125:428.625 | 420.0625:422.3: -0.13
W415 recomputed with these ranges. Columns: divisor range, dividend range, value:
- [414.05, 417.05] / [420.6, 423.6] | 1.07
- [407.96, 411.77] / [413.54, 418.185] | 1.04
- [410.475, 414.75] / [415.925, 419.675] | 1.04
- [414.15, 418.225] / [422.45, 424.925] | 1.07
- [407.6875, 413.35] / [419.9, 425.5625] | 1.14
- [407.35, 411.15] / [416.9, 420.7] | 1.01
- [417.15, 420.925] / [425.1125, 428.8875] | 1.08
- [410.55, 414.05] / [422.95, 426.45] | 1.11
